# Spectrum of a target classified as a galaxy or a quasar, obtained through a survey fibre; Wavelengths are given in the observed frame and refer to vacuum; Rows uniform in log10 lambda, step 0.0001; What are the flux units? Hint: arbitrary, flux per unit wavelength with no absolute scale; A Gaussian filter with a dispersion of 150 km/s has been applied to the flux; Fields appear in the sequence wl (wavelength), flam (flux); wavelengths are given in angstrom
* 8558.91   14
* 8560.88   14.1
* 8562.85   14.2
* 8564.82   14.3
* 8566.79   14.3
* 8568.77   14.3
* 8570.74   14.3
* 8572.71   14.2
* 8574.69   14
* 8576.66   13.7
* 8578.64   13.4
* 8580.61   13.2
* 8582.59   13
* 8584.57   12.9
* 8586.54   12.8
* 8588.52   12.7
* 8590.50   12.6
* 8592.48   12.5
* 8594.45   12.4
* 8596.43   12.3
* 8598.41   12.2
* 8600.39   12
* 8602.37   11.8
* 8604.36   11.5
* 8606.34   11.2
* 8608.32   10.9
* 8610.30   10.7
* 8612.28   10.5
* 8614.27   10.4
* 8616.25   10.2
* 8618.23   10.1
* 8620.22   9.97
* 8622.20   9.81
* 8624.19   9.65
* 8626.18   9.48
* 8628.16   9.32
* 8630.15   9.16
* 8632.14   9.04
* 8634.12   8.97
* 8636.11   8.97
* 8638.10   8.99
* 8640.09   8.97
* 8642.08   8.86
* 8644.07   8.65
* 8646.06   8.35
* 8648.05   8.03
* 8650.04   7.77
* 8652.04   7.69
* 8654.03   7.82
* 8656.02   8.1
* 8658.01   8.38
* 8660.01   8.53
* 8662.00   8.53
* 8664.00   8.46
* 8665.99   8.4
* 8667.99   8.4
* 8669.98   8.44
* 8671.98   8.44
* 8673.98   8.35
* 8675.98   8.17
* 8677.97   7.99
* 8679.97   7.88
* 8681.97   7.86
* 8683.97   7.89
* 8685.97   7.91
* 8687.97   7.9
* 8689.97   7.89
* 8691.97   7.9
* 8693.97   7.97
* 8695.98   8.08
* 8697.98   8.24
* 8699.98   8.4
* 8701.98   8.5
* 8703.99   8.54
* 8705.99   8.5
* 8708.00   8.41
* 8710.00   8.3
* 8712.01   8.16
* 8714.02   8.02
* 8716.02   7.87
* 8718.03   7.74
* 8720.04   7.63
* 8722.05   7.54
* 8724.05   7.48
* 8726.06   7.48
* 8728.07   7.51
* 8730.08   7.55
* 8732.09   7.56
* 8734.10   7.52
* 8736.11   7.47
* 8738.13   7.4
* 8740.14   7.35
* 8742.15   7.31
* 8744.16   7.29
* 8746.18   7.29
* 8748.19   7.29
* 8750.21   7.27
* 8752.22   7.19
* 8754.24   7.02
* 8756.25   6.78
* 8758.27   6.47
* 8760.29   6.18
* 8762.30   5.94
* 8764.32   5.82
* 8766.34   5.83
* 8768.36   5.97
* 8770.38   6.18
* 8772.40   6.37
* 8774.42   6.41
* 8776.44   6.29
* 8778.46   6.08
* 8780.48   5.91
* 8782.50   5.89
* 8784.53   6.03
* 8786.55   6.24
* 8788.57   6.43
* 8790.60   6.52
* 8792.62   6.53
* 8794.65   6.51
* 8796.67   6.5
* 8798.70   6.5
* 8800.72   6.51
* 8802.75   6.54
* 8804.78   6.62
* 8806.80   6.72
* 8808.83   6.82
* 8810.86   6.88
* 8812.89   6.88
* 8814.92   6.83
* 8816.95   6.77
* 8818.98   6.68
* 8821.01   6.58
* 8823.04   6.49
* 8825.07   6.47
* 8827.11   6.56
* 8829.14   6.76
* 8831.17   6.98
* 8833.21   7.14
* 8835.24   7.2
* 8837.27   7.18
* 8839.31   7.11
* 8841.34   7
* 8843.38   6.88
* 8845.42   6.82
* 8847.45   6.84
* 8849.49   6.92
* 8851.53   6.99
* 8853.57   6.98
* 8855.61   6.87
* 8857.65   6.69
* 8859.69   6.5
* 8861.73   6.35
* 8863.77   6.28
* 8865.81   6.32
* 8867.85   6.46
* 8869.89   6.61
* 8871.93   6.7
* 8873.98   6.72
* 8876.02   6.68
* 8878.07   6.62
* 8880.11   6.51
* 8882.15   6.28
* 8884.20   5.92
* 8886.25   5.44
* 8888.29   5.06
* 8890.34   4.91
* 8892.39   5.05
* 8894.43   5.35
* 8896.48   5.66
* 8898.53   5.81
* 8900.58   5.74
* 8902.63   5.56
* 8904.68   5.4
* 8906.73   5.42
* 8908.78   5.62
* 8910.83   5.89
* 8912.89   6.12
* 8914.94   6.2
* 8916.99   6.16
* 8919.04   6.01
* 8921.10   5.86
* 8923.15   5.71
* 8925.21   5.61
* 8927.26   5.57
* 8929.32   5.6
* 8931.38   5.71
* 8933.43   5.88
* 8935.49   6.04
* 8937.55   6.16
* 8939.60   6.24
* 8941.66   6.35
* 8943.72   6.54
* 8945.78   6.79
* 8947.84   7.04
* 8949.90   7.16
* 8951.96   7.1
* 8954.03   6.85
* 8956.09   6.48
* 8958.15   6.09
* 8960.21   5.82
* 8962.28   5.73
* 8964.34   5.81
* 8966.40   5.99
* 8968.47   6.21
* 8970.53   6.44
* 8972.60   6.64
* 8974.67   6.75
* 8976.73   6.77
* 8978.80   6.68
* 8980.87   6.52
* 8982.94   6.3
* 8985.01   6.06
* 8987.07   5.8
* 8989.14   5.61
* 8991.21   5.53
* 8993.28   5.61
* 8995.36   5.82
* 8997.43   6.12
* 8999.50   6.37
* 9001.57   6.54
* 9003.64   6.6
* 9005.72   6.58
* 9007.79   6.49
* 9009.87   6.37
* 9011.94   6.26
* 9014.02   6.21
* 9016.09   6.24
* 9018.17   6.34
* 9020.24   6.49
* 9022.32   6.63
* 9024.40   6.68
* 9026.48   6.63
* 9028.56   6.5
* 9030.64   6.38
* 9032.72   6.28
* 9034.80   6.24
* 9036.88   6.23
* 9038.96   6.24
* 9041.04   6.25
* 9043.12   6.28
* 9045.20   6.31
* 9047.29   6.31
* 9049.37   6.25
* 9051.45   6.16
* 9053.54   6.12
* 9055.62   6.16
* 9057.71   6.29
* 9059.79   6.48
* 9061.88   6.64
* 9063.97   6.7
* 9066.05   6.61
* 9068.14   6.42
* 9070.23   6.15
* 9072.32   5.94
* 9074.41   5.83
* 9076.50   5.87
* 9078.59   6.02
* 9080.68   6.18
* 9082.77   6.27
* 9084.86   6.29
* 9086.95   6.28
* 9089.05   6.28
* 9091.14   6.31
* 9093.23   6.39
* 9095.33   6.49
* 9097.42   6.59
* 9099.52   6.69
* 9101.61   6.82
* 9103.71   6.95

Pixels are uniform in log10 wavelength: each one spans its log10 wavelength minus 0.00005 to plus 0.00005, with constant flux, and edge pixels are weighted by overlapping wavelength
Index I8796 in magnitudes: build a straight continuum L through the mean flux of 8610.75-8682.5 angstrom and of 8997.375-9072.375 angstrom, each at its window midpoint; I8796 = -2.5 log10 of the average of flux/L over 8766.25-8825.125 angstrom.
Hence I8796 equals 0.22 mag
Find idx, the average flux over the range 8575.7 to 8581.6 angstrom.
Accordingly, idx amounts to 13.4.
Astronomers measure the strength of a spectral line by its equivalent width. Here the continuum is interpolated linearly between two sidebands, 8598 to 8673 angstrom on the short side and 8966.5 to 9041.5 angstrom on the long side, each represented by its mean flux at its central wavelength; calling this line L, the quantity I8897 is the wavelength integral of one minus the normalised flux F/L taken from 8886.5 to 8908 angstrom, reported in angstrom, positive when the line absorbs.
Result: 5.4 angstrom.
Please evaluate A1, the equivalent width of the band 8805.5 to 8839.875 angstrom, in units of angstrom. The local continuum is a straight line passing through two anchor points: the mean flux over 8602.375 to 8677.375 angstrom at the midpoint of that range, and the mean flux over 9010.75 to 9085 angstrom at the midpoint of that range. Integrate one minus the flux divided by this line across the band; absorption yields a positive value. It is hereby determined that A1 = 4.6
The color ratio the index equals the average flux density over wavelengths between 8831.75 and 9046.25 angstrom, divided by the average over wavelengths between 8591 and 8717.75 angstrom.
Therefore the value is 0.69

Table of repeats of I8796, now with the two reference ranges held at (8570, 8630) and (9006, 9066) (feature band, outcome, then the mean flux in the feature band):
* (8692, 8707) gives 0.258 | 8.29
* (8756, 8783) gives 0.491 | 6.14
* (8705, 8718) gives 0.258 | 8.17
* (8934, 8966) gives 0.162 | 6.4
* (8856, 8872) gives 0.291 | 6.49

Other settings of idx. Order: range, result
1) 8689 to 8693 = 7.9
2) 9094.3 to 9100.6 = 6.6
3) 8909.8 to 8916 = 6.07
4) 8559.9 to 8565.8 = 14.2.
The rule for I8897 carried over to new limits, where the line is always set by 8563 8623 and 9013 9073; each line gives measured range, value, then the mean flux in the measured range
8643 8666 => 6.5 angstrom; 8.22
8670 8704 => 9.1 angstrom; 8.11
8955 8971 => 2.9 angstrom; 6.06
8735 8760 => 7.6 angstrom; 7.15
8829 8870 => 9.7 angstrom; 6.81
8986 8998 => 2.2 angstrom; 5.74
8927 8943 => 3.7 angstrom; 5.97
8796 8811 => 4.6 angstrom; 6.63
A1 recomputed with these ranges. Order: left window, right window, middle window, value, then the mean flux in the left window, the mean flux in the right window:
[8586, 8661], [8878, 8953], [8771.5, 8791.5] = 4.08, 10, 5.94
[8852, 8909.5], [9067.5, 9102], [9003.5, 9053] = -1.21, 6.06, 6.27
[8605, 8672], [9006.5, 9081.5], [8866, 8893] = 4.92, 9.11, 6.31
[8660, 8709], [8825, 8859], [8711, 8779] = 6.02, 8.22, 6.91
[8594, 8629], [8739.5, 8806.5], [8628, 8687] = 7.19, 10.8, 6.51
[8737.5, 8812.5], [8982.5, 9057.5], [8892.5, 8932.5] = 4.17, 6.56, 6.25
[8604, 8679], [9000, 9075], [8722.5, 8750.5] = 3.31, 9.06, 6.36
